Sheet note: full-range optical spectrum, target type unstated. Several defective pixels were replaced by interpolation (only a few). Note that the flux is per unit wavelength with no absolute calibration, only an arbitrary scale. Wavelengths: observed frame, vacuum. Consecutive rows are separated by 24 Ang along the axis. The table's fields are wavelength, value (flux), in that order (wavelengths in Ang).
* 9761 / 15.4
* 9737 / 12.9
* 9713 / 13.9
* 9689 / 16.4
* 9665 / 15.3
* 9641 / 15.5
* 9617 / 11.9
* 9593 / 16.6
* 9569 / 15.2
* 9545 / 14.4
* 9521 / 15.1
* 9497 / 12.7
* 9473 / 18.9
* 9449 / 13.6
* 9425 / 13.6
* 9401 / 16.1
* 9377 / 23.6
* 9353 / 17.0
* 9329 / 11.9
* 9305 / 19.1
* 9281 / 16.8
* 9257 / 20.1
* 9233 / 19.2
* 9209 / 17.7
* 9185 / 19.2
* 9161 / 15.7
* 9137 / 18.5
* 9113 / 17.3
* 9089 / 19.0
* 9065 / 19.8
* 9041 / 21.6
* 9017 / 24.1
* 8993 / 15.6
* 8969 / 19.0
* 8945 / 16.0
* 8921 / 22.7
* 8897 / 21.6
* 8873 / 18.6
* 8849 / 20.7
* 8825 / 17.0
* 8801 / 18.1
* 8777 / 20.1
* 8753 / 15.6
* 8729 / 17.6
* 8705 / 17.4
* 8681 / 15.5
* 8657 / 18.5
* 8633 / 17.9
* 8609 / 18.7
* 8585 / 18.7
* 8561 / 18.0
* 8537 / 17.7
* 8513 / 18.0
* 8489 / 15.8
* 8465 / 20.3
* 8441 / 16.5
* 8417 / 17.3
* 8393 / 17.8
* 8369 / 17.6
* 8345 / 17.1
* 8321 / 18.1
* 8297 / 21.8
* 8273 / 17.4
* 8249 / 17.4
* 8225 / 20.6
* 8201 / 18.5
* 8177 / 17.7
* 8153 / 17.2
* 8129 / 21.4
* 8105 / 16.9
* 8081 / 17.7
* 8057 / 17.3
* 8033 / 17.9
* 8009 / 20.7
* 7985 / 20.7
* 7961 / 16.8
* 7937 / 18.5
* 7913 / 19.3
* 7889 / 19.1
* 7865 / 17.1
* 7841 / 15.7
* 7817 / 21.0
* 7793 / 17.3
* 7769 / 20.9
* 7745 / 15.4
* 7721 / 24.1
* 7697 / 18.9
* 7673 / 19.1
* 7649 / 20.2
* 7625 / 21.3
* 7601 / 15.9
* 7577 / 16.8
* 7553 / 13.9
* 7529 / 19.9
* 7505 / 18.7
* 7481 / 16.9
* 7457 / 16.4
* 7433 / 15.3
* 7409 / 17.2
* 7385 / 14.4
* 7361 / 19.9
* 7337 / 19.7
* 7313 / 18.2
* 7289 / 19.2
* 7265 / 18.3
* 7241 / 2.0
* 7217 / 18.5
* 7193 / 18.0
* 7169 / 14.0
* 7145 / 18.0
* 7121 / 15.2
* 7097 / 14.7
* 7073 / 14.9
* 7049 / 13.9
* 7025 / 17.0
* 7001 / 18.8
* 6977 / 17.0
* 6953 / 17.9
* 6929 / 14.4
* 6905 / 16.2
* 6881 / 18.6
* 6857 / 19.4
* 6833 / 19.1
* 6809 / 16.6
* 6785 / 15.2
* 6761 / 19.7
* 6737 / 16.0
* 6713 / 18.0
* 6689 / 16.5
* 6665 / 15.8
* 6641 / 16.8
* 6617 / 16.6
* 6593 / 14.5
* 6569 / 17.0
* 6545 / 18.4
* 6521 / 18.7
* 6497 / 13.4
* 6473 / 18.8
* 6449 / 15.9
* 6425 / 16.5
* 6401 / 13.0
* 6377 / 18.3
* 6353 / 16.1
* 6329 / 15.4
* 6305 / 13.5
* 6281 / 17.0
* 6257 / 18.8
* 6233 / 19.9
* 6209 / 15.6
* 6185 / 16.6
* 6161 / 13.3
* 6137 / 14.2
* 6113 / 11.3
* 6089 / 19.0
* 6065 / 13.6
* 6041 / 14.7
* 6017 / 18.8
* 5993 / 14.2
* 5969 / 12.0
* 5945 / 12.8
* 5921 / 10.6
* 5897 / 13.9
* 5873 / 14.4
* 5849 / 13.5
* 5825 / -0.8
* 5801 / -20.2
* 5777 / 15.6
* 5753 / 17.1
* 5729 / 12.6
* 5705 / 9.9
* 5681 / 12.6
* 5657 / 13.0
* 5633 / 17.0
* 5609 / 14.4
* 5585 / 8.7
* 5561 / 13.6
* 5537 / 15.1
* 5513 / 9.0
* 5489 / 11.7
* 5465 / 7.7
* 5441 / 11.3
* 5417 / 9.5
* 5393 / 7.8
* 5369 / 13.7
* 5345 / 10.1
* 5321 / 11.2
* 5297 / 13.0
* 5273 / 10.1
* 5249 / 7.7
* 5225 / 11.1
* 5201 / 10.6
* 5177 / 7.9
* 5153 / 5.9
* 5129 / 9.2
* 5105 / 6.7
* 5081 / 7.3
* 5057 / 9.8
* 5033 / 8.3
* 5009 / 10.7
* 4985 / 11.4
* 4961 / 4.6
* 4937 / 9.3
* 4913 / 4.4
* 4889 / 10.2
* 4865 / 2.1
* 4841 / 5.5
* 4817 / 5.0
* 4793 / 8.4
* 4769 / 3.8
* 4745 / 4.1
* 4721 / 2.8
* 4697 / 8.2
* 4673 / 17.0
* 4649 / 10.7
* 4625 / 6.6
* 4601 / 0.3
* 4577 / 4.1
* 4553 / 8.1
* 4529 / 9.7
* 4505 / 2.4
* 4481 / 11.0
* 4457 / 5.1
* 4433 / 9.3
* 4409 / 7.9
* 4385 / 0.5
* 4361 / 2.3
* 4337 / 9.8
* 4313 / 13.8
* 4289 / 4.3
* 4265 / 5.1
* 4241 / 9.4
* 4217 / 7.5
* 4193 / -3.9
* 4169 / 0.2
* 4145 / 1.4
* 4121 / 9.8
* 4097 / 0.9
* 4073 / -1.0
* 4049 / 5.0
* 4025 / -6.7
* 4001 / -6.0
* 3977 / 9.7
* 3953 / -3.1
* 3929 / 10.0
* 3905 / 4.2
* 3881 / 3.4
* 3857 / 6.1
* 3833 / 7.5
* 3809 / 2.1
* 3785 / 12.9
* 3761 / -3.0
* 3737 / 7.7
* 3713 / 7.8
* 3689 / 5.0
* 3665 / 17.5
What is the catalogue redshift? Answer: 0.373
